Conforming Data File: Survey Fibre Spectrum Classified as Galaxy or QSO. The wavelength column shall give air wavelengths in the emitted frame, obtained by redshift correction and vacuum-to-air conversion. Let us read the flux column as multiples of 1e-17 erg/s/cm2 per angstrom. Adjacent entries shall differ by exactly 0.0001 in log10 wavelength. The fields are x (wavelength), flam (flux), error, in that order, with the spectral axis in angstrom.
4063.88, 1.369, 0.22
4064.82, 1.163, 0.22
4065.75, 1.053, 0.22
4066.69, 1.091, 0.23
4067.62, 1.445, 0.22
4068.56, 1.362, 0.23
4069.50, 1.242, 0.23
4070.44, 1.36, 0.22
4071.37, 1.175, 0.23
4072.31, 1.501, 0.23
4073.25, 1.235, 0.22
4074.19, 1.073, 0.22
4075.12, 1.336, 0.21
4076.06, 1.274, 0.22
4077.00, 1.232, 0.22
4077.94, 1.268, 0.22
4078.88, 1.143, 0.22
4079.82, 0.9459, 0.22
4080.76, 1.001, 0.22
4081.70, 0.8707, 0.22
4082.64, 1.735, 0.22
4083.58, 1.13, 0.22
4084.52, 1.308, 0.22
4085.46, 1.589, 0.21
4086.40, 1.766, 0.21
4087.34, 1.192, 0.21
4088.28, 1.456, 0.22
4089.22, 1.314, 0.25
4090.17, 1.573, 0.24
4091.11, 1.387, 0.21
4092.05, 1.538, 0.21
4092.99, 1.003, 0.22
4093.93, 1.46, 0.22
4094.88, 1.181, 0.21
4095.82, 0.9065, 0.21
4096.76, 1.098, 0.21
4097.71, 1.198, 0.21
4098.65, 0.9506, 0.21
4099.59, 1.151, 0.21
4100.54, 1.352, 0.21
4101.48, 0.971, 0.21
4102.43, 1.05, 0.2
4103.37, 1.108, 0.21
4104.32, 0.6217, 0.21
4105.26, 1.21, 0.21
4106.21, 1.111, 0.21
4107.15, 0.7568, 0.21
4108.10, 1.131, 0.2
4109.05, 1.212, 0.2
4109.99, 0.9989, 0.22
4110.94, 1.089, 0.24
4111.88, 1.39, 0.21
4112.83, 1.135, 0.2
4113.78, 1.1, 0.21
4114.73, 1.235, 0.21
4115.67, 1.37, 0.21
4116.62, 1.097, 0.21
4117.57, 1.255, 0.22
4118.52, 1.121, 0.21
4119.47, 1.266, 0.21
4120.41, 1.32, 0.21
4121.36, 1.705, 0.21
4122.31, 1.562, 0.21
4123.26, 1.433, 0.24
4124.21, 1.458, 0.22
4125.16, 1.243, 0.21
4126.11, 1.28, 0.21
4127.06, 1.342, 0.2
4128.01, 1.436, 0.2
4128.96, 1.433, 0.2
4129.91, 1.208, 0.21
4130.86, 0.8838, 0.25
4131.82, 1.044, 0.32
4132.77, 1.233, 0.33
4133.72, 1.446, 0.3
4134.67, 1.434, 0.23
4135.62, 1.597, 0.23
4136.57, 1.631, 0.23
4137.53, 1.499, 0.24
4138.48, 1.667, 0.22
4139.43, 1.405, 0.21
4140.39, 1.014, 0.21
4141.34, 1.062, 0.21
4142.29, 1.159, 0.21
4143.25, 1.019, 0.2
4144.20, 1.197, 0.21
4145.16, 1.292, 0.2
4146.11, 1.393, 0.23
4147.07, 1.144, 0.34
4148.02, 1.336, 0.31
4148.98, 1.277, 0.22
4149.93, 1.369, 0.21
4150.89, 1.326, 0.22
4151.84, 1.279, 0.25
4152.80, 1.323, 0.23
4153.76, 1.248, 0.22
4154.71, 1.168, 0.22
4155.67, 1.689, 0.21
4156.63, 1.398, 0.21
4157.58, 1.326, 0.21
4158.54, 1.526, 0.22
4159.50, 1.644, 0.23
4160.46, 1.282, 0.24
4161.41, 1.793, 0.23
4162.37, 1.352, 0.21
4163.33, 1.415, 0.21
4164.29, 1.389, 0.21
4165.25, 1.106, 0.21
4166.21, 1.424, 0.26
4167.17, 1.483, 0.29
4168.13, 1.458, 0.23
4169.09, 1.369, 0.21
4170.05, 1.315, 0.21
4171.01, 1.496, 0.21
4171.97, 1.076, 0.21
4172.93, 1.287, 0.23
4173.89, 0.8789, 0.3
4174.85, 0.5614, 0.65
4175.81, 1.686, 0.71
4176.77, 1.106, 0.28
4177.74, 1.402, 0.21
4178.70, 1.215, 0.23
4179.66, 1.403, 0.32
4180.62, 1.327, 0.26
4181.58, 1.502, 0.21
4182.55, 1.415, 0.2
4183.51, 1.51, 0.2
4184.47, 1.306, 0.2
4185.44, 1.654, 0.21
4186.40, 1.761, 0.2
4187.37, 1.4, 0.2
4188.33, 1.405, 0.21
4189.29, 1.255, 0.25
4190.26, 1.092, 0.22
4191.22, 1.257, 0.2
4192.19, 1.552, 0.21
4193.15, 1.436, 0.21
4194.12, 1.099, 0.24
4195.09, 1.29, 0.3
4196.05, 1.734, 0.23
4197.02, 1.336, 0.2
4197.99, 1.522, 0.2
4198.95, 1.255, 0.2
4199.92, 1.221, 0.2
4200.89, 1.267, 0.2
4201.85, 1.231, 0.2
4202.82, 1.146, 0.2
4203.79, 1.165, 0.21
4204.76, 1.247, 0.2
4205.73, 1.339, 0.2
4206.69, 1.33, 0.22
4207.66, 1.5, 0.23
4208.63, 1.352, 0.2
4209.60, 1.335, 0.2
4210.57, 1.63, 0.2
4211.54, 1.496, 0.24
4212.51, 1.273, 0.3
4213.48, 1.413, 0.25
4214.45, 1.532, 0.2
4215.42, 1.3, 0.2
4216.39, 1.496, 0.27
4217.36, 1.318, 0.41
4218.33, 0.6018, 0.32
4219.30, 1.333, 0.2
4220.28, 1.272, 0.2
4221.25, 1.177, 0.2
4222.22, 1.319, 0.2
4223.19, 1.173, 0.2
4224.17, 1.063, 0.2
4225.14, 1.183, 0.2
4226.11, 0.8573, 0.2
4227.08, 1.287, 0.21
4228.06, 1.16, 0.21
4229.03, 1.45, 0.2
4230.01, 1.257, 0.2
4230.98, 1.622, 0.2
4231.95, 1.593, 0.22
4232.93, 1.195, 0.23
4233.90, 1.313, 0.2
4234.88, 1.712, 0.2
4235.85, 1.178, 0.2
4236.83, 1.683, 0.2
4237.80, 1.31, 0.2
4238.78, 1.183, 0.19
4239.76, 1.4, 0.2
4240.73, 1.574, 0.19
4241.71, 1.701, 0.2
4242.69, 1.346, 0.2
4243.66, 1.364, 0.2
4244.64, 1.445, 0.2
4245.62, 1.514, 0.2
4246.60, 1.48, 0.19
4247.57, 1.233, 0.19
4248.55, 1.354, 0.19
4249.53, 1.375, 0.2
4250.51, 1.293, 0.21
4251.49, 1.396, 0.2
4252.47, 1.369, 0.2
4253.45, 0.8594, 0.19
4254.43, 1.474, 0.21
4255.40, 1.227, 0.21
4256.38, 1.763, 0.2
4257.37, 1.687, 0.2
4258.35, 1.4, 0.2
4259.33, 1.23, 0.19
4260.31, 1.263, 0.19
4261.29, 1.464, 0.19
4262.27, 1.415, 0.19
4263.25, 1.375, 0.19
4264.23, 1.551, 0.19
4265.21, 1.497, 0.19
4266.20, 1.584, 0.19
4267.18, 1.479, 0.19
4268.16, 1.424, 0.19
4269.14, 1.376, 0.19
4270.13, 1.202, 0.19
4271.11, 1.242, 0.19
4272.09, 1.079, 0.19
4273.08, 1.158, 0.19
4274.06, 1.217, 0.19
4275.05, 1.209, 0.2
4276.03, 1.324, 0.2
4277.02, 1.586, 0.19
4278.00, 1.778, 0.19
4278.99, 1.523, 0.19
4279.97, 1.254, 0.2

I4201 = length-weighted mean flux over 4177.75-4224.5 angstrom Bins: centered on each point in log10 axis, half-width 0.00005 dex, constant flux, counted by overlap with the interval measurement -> 1.34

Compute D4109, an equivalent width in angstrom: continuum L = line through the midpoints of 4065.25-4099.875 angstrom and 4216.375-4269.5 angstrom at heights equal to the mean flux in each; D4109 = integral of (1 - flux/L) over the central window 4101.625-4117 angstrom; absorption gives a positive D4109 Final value 2.1 angstrom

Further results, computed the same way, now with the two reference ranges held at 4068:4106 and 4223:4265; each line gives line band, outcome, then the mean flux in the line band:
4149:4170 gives -1.61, 1.39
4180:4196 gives -0.98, 1.4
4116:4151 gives -1.14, 1.31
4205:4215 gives -0.57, 1.42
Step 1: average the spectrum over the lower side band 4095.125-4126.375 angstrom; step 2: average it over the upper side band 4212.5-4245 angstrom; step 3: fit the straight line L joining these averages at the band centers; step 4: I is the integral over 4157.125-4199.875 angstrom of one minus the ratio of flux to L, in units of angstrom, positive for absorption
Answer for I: -3.43 angstrom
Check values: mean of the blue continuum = 1.18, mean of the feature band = 1.36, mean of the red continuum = 1.33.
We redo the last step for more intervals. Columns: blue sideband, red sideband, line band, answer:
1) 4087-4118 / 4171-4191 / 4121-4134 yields -1.24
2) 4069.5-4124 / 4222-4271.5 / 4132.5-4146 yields -0.71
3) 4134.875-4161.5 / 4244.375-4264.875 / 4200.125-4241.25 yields 1.87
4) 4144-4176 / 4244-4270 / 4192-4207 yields 0.45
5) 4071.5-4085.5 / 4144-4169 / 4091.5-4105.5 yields 1.62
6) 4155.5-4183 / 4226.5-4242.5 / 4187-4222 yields 1.53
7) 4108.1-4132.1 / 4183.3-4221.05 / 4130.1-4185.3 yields -1.08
